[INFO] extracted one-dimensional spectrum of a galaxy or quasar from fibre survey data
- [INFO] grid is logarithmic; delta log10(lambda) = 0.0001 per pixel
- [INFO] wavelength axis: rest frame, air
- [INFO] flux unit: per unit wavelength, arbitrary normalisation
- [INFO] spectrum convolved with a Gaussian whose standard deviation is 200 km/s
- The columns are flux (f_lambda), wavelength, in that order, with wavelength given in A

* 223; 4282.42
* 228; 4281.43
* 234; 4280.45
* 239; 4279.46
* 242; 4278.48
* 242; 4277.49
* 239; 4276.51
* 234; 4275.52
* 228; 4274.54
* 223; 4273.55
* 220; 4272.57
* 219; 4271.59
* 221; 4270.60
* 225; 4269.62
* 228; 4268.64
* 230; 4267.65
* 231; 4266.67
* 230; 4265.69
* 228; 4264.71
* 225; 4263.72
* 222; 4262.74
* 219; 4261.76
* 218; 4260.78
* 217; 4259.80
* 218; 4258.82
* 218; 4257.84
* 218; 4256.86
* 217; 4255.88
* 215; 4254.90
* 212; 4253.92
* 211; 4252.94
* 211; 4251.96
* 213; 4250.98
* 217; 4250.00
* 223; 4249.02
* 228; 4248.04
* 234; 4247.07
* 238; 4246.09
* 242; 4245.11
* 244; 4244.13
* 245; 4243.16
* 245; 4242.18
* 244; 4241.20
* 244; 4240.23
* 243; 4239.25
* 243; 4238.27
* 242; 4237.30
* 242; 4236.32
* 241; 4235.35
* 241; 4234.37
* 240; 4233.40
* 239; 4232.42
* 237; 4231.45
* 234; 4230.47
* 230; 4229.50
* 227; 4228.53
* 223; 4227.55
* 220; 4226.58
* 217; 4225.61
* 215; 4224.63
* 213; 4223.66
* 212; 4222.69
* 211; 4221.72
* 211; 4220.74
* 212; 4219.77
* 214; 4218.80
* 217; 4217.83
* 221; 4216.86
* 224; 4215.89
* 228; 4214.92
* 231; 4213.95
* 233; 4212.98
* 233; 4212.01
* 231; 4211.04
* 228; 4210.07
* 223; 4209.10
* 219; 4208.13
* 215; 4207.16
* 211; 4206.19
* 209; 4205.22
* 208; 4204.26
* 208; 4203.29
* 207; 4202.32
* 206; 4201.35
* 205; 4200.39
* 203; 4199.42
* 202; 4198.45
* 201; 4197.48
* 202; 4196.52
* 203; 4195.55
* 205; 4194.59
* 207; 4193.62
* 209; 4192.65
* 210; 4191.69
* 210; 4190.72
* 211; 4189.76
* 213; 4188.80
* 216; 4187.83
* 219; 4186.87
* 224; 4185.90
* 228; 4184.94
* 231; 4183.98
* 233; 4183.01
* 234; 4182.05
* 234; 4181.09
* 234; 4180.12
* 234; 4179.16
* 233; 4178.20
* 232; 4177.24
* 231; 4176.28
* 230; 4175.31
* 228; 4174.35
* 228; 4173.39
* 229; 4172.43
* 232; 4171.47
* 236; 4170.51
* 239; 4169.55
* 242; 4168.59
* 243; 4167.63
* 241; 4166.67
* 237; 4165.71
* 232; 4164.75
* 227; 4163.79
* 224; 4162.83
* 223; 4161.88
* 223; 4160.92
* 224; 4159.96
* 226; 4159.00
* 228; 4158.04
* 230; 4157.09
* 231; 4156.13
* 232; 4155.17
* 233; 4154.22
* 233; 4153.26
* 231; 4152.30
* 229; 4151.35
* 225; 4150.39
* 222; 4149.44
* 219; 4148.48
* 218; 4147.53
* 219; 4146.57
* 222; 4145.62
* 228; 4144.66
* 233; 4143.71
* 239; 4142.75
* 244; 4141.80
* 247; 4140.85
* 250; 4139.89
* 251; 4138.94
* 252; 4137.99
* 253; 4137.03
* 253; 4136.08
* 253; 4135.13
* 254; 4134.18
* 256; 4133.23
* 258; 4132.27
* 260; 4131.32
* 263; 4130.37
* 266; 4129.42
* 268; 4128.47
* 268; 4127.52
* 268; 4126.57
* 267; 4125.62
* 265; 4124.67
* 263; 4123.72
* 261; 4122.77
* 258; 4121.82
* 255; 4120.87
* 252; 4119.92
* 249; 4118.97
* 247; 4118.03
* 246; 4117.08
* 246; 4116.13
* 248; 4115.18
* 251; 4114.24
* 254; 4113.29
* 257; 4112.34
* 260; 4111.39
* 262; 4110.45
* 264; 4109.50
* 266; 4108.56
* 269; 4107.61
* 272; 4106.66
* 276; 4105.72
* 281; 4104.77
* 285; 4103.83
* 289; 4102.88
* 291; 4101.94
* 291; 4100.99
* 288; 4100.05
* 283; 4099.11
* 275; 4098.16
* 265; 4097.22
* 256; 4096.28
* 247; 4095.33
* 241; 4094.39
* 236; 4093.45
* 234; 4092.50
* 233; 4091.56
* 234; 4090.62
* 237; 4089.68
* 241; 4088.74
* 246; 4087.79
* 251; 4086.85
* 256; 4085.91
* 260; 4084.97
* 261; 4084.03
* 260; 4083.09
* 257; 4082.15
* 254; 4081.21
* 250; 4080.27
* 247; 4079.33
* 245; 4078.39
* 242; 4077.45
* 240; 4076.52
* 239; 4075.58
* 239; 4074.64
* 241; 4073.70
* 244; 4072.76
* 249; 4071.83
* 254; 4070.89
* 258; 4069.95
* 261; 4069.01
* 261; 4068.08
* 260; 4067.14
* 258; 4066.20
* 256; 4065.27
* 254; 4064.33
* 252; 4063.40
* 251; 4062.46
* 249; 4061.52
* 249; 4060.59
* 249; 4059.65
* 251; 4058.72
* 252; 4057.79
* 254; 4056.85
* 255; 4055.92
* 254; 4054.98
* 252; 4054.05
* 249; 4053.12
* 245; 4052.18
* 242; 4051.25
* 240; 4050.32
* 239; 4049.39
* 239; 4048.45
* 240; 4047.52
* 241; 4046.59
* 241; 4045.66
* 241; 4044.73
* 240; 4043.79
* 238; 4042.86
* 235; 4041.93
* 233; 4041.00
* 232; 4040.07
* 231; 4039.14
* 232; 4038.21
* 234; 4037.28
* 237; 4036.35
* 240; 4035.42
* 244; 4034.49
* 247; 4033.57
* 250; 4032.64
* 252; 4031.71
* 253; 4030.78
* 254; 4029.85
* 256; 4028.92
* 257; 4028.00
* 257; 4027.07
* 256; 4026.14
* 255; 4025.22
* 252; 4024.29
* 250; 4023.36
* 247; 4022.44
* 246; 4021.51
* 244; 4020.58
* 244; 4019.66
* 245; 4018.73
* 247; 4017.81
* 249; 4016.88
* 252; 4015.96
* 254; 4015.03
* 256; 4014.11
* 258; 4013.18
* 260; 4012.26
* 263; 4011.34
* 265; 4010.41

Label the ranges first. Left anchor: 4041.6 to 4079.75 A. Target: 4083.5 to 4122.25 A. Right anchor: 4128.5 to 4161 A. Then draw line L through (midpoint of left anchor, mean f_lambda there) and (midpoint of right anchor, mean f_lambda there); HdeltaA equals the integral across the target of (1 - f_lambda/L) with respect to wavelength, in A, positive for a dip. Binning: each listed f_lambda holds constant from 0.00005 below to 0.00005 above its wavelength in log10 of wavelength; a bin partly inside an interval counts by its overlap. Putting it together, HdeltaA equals -2.5 A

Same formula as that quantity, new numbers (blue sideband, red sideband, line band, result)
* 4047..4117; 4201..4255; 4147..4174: 1.0 A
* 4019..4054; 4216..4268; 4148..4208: 2.4 A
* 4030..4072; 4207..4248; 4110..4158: -1.6 A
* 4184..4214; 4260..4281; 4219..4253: -1.3 A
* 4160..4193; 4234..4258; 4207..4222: 0.5 A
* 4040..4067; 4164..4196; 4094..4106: -1.8 A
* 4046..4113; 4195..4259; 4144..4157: 0.7 A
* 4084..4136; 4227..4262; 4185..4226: 4.1 A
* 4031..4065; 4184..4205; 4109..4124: -1.7 A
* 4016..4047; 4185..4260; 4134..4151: -0.5 A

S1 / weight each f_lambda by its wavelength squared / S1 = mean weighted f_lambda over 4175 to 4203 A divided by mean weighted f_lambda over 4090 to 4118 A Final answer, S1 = 0.9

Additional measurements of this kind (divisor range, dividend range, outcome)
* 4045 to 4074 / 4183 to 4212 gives 0.91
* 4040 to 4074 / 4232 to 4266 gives 1.01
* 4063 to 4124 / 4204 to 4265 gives 0.94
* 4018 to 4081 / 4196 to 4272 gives 0.99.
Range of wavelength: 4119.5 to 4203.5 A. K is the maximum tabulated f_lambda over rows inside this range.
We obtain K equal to 268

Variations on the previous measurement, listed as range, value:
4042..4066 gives 256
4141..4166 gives 244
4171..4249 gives 245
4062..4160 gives 291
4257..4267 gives 231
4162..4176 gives 243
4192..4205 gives 209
